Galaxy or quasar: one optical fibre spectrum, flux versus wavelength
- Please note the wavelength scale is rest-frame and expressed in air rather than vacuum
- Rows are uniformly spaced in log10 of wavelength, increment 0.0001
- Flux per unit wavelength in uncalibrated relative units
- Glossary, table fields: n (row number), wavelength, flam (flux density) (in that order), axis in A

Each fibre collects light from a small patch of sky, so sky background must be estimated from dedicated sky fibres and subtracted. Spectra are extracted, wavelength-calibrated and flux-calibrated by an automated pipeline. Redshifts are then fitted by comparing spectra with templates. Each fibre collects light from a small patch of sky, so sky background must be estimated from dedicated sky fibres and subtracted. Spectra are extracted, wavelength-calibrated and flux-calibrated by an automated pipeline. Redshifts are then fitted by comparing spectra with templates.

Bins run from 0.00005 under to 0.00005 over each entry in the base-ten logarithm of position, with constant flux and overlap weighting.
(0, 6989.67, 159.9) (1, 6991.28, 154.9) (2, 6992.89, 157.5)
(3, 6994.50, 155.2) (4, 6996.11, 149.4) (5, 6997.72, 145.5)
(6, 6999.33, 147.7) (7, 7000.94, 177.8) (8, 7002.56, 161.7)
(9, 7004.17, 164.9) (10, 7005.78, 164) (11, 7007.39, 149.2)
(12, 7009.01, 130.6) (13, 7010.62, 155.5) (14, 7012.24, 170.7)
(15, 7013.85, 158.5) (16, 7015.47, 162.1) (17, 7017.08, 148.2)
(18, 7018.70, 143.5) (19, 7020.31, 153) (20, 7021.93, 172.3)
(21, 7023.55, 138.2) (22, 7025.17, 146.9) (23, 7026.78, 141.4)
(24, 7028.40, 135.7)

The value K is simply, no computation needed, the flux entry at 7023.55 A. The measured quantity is 138.2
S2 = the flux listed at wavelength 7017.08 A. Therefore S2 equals 148.2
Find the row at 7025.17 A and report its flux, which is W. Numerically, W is 146.9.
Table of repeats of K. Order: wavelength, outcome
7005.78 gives 164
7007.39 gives 149.2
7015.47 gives 162.1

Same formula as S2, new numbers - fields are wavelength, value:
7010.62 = 155.5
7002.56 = 161.7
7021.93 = 172.3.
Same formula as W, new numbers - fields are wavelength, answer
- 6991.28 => 154.9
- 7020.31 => 153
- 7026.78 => 141.4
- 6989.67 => 159.9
